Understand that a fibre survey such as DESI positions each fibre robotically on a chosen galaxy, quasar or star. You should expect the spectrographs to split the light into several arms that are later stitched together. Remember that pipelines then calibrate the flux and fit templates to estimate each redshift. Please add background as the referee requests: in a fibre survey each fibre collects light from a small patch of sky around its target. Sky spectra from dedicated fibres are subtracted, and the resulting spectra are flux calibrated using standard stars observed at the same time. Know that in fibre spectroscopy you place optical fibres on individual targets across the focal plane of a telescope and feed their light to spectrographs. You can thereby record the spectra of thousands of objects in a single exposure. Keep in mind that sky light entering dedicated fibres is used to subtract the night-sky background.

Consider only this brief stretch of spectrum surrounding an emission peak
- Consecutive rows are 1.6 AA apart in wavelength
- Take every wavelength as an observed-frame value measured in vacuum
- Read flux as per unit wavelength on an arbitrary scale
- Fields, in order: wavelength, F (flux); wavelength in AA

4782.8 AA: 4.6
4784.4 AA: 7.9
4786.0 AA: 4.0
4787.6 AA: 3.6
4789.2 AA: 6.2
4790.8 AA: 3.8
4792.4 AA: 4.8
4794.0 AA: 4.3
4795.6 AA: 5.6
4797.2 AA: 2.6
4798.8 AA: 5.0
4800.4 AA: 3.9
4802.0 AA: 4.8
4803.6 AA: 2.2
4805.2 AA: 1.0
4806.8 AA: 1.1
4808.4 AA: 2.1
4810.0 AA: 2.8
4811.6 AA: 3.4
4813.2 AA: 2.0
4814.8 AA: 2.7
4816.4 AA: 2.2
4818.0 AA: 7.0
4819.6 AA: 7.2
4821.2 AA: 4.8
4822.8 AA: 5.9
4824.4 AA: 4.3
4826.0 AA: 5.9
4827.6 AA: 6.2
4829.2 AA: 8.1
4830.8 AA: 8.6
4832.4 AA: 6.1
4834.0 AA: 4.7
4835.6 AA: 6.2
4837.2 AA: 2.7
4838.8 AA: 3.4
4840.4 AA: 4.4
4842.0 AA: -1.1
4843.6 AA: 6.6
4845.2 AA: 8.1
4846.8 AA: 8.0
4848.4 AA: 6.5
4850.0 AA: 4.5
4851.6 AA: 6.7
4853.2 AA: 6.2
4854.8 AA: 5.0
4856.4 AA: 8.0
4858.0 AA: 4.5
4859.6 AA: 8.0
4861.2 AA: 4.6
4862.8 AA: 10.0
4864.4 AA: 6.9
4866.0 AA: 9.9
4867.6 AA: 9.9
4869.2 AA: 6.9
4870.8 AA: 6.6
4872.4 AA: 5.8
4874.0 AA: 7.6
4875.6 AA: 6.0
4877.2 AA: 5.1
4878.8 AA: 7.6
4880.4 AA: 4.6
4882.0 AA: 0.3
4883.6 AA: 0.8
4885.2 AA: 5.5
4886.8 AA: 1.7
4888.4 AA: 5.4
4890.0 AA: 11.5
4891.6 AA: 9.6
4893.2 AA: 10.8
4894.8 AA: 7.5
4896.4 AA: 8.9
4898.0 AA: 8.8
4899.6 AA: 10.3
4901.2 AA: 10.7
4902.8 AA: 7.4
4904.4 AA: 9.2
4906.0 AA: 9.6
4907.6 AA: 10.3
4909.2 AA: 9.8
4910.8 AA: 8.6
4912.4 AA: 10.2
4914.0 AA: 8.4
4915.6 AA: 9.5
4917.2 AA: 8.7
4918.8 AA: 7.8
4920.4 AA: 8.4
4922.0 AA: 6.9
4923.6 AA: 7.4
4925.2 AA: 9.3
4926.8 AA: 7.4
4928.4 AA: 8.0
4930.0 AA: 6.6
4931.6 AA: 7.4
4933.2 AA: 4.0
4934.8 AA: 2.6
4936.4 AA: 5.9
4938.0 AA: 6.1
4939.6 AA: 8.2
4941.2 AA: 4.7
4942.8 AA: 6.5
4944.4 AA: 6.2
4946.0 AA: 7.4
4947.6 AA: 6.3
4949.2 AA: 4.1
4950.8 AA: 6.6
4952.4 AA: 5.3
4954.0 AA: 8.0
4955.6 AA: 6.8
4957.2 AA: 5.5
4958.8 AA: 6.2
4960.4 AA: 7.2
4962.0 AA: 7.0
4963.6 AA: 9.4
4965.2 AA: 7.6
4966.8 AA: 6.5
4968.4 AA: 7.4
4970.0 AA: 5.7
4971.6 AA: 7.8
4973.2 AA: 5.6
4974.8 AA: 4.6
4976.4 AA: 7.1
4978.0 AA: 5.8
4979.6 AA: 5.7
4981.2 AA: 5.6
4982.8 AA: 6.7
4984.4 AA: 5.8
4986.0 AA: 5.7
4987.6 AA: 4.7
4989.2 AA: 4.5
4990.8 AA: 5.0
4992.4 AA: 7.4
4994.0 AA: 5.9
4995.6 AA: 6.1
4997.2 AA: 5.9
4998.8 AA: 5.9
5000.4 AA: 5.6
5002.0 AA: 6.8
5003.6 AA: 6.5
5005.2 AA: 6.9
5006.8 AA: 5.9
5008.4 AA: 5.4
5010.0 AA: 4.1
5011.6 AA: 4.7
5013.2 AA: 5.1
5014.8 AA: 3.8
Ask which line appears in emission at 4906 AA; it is Lyman alpha 1216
